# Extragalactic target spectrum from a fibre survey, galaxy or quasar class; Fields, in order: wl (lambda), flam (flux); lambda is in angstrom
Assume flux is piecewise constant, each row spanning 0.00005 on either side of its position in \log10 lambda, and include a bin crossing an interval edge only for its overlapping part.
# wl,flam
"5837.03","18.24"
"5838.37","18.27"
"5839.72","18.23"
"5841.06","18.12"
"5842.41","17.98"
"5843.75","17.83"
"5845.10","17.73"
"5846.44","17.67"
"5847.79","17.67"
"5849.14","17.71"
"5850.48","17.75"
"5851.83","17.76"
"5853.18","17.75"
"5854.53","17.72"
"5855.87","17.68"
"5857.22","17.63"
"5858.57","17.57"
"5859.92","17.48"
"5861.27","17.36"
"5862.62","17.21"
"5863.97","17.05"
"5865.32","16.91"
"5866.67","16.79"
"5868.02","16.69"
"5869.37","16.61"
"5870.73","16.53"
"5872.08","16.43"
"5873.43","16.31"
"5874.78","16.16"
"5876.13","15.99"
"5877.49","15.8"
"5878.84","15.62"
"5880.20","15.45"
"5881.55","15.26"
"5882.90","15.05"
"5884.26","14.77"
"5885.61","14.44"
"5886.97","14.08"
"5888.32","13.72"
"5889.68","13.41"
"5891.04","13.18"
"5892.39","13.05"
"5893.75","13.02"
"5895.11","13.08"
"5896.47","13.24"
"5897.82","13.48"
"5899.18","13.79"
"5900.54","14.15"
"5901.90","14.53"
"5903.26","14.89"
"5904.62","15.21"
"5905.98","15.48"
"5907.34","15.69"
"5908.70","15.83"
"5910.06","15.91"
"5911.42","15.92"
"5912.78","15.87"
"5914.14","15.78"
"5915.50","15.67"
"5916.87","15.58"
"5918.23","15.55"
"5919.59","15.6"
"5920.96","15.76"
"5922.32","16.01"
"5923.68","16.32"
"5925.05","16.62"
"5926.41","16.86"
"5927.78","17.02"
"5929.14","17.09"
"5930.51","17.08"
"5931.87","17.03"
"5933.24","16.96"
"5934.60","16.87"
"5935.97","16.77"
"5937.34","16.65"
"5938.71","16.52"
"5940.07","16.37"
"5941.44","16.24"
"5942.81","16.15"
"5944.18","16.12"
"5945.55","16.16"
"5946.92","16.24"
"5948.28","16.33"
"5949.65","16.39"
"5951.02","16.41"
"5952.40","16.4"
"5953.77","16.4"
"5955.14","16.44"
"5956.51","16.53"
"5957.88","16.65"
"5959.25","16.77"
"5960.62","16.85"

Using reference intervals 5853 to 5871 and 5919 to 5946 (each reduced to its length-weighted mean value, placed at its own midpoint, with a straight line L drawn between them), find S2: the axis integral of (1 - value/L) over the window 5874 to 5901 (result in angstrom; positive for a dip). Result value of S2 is 4.17 angstrom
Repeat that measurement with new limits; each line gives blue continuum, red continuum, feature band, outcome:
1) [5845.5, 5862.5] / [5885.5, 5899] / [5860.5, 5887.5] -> -1.05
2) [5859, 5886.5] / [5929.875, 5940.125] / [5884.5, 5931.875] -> 4.13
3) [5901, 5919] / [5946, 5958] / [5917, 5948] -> -0.86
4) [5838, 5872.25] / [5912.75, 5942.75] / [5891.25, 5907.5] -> 2.65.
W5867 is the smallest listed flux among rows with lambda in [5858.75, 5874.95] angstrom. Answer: 16.16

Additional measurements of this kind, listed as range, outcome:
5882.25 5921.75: 13.02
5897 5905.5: 13.48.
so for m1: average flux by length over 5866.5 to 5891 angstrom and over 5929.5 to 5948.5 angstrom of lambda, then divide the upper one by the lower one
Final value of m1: 1.1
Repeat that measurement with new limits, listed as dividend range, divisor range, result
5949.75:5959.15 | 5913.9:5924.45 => 1.04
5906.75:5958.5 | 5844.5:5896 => 1.01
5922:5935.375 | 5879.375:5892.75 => 1.18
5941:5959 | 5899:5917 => 1.07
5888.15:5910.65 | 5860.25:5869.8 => 0.84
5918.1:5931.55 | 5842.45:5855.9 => 0.93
